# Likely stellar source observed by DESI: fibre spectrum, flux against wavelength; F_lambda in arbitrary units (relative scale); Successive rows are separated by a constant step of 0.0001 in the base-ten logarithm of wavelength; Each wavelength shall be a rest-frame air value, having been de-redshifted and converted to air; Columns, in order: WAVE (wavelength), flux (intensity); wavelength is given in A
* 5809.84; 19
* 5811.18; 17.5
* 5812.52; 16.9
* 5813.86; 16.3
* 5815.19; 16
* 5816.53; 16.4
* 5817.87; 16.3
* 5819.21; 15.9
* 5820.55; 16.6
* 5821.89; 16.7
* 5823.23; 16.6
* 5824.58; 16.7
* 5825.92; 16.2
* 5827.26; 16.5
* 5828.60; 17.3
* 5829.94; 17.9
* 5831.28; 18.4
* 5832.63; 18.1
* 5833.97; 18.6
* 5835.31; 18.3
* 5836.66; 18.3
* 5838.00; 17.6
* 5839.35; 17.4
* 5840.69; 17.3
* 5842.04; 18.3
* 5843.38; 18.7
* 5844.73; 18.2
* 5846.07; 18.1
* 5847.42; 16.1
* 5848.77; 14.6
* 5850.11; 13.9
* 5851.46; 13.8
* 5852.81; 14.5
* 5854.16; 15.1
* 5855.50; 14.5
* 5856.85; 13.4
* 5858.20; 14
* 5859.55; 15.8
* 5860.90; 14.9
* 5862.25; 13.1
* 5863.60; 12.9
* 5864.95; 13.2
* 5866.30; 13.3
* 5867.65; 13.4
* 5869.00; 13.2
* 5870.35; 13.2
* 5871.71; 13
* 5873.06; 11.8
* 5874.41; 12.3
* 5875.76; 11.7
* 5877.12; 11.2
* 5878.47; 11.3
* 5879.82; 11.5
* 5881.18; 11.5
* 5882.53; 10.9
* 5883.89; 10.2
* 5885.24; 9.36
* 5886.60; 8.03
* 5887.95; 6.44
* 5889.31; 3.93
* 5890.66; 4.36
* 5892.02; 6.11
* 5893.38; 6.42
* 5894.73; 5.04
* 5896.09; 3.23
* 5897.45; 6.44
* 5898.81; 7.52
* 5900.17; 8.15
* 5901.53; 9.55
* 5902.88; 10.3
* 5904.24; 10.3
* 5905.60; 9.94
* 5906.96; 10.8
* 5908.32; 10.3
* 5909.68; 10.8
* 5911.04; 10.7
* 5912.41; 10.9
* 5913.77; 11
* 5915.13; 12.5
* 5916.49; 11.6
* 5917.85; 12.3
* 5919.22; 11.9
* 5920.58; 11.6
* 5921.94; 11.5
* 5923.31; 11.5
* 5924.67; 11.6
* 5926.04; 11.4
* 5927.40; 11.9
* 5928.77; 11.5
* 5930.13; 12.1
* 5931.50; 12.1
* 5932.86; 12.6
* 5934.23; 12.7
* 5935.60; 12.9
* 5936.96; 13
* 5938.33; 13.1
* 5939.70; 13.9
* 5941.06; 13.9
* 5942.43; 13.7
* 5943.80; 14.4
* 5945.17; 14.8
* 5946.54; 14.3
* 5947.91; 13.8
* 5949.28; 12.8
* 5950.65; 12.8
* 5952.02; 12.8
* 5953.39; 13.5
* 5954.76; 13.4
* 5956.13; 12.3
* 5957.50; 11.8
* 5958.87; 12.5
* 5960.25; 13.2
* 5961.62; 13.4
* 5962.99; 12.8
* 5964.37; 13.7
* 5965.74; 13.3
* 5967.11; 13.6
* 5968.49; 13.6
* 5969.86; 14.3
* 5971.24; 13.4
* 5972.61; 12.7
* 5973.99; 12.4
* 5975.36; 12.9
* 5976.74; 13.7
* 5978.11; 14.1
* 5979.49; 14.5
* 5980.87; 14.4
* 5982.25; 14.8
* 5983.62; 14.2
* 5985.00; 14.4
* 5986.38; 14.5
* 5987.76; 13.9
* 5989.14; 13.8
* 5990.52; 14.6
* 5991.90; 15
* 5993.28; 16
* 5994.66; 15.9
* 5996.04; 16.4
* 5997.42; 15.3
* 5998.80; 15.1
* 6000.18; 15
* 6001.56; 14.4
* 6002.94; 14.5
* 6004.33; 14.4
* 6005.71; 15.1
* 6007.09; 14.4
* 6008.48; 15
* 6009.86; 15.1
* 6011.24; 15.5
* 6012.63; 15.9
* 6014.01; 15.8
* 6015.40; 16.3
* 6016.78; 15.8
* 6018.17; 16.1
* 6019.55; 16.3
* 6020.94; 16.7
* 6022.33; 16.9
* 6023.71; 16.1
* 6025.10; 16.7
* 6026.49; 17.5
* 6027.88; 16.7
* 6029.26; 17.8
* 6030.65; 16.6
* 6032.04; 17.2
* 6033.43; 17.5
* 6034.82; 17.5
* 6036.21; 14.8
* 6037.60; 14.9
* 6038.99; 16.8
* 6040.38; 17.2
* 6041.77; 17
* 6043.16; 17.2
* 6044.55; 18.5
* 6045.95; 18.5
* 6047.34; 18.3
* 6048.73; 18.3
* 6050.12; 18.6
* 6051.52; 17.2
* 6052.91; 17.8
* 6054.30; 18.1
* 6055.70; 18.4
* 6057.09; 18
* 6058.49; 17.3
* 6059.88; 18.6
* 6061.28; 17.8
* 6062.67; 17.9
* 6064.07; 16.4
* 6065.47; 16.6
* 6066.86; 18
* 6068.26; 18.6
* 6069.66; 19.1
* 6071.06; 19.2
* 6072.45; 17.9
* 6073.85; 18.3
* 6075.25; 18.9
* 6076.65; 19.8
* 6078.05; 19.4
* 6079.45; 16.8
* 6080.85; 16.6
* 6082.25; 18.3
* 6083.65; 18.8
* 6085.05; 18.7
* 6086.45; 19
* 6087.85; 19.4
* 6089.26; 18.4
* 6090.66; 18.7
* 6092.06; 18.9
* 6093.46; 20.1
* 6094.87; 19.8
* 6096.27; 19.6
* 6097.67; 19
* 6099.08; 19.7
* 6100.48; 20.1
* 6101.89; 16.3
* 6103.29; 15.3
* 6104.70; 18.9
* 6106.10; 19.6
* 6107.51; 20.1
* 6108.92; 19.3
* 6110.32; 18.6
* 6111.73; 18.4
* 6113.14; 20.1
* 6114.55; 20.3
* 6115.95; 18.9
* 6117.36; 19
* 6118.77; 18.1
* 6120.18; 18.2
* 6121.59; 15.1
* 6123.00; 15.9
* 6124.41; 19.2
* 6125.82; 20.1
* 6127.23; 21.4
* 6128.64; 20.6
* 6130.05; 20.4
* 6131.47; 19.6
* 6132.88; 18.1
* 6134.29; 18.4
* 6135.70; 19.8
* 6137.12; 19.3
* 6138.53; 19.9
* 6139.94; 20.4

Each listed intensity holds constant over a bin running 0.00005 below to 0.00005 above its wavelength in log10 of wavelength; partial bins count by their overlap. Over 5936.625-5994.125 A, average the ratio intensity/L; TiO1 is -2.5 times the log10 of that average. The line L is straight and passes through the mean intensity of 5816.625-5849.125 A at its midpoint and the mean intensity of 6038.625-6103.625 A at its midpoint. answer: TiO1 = 0.29 mag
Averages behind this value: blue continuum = 17.3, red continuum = 18.3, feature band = 13.7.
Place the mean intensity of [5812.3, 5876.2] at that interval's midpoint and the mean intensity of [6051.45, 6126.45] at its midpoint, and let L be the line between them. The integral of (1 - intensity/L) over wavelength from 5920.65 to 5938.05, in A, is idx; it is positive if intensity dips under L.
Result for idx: 4.8 A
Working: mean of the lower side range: 15.7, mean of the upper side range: 18.5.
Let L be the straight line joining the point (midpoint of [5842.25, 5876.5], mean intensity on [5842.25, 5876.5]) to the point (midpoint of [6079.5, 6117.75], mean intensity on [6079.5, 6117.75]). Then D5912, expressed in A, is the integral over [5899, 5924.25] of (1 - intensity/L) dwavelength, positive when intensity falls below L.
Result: 7.4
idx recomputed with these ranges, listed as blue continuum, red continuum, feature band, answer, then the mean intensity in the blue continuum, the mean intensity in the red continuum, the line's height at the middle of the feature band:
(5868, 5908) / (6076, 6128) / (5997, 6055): -3.9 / 9.27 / 18.8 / 15.4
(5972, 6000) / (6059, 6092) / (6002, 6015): 0.3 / 14.4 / 18.3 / 15.4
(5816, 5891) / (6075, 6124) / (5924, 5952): 5.0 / 14.3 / 18.6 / 15.8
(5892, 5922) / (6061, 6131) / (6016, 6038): -1.8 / 9.56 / 18.7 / 15.3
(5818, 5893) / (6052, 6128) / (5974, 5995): 2.8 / 14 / 18.5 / 16.5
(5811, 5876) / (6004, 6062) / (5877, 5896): 9.4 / 15.7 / 16.8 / 16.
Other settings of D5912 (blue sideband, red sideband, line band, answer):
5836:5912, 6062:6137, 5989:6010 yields 0.9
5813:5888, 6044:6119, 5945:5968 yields 4.6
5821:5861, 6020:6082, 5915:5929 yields 4.3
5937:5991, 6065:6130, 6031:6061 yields -1.3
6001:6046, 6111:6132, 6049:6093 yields -1.7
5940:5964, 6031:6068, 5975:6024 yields 0.9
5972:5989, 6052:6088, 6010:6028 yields -0.6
